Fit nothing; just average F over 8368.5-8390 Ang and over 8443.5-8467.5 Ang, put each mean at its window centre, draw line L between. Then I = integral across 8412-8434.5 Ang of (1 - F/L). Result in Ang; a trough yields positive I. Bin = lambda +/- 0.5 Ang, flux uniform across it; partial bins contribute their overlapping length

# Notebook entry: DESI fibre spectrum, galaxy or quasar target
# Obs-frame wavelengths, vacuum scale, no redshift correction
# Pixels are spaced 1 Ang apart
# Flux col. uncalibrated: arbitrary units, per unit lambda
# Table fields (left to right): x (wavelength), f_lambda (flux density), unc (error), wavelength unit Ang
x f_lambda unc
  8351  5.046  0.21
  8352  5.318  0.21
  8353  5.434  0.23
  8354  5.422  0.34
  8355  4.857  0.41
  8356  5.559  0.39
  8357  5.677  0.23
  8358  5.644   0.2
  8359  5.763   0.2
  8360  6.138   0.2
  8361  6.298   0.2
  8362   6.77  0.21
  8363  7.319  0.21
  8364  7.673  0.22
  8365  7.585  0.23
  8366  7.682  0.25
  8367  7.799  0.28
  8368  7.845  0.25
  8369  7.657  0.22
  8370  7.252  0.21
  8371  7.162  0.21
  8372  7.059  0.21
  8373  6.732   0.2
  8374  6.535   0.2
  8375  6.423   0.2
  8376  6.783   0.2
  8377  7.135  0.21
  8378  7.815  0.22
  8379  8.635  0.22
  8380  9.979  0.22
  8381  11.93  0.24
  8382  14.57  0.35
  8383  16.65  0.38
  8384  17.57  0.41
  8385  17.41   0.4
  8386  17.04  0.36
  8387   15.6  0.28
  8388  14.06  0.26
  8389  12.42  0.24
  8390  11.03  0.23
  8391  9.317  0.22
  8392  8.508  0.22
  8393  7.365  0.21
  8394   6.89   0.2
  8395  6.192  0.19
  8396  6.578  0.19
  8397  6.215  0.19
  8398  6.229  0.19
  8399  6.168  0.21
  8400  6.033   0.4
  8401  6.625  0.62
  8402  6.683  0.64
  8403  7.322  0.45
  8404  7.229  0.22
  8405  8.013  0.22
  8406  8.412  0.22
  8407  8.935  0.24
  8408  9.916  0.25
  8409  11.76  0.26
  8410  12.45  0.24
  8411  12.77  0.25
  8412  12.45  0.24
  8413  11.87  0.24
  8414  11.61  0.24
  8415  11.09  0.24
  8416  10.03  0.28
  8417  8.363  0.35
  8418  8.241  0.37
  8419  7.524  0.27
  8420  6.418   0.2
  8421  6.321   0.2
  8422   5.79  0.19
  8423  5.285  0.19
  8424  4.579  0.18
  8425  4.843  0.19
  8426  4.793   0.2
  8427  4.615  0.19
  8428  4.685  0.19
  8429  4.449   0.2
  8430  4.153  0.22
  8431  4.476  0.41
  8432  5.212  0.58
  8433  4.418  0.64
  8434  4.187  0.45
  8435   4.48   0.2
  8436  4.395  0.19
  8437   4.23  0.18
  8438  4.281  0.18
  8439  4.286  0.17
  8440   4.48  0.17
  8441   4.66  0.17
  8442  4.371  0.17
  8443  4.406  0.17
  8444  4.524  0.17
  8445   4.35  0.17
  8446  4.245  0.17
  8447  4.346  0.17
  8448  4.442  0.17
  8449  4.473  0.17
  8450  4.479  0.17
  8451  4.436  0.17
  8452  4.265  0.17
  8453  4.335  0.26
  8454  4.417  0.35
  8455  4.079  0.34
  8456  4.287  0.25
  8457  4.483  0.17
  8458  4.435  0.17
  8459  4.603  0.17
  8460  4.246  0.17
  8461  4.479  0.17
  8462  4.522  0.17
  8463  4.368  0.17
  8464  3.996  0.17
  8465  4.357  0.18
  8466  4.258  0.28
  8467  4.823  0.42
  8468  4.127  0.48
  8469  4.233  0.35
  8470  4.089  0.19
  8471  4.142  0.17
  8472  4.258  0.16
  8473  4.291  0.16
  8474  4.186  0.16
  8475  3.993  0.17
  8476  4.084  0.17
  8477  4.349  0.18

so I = 1.9 Ang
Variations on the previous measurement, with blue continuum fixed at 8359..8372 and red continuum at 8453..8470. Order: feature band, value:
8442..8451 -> 0.7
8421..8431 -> 1.0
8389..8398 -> -2.2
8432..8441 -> 1.2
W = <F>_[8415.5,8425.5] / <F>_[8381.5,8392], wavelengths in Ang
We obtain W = 0.5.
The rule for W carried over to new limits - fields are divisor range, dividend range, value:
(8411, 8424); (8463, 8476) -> 0.48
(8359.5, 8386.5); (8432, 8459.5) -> 0.48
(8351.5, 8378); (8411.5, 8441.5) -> 0.94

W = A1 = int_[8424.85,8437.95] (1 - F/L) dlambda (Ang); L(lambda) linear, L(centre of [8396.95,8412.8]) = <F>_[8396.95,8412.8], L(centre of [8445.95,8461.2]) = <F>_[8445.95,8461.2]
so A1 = 3.8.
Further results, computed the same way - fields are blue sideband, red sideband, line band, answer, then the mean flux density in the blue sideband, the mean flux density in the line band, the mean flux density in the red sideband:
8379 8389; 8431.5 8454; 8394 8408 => 5.37 Ang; 14.5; 7.07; 4.42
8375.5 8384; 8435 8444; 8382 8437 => -4.59 Ang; 10.9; 8.46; 4.4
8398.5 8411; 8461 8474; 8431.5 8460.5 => 6.47 Ang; 8.47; 4.41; 4.29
